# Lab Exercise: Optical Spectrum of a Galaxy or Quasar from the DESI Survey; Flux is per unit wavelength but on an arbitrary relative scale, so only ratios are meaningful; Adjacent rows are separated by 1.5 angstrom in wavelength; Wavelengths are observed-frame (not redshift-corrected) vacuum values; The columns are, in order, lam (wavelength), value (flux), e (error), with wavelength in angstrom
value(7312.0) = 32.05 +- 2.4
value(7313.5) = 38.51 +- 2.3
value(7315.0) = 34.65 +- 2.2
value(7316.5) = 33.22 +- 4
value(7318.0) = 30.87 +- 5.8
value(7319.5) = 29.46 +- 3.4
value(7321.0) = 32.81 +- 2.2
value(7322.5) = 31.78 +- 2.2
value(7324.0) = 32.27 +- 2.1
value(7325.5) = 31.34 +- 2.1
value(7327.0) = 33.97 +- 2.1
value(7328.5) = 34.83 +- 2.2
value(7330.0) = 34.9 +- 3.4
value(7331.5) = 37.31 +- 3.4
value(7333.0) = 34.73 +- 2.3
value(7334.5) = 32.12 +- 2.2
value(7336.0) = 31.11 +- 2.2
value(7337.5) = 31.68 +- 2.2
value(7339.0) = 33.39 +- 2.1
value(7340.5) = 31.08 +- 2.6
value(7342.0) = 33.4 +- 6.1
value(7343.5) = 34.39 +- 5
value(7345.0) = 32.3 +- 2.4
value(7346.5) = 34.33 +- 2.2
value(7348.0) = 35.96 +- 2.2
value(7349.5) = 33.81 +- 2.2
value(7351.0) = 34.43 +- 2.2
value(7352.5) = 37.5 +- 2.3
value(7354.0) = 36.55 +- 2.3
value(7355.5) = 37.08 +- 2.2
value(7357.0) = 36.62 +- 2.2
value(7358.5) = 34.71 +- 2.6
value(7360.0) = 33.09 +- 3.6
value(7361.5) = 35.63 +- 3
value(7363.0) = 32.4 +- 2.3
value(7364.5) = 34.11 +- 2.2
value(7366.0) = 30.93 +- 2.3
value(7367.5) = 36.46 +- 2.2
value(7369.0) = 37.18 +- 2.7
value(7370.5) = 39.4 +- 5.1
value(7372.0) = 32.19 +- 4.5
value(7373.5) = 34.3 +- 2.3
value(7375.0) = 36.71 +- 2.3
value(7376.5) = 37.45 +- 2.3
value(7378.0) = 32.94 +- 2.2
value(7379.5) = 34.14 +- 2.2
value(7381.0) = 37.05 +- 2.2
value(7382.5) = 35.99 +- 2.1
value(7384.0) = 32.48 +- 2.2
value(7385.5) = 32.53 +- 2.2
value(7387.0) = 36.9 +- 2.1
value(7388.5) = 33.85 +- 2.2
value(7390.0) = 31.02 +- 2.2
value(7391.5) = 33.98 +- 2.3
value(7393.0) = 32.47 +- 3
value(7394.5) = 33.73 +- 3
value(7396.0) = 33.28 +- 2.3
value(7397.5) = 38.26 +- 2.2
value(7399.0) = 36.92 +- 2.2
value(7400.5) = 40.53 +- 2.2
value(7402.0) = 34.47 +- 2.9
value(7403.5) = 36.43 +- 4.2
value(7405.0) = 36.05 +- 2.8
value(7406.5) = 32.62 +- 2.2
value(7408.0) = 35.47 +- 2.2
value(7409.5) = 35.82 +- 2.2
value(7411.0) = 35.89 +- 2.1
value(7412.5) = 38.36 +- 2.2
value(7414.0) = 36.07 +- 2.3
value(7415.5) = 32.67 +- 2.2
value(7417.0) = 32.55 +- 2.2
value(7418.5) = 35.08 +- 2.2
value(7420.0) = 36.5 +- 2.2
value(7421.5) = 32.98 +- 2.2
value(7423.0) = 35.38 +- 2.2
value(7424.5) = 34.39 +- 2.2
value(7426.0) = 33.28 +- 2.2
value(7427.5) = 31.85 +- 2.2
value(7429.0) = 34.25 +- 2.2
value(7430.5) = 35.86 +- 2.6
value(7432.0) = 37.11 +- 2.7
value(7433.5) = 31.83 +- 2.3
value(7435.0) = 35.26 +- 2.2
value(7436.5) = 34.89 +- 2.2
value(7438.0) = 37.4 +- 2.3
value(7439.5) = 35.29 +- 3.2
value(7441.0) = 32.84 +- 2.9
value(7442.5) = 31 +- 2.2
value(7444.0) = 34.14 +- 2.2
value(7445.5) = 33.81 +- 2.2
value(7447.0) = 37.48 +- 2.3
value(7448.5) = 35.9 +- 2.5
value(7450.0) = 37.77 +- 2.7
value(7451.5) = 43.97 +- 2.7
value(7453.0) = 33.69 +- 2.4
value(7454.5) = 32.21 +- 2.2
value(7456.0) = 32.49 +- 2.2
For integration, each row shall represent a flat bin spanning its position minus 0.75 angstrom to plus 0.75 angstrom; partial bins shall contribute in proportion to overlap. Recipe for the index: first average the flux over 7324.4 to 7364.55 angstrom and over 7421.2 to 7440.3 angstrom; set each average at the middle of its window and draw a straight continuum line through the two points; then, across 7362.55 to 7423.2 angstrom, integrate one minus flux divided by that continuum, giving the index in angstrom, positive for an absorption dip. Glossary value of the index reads -1.0 angstrom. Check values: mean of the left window 34.2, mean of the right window 34.6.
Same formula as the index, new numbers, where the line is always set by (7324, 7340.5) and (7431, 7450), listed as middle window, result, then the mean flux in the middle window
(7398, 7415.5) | -0.87 angstrom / 36.1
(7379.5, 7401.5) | -0.46 angstrom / 34.9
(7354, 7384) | -1.12 angstrom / 35.1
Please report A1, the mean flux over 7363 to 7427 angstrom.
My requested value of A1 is 34.9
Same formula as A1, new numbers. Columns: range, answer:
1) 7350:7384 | 35.2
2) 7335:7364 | 34.2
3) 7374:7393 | 34.5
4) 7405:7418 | 35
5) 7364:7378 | 35.3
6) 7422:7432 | 34.4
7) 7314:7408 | 34.3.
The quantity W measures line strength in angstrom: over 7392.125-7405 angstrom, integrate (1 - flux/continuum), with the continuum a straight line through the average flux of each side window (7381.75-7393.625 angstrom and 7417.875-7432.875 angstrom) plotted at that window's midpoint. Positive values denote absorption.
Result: -0.7 angstrom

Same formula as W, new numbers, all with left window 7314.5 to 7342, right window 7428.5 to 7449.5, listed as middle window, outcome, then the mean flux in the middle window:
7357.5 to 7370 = -0.36 angstrom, 34.5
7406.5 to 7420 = -0.31 angstrom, 35.2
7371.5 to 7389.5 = -0.48 angstrom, 34.7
